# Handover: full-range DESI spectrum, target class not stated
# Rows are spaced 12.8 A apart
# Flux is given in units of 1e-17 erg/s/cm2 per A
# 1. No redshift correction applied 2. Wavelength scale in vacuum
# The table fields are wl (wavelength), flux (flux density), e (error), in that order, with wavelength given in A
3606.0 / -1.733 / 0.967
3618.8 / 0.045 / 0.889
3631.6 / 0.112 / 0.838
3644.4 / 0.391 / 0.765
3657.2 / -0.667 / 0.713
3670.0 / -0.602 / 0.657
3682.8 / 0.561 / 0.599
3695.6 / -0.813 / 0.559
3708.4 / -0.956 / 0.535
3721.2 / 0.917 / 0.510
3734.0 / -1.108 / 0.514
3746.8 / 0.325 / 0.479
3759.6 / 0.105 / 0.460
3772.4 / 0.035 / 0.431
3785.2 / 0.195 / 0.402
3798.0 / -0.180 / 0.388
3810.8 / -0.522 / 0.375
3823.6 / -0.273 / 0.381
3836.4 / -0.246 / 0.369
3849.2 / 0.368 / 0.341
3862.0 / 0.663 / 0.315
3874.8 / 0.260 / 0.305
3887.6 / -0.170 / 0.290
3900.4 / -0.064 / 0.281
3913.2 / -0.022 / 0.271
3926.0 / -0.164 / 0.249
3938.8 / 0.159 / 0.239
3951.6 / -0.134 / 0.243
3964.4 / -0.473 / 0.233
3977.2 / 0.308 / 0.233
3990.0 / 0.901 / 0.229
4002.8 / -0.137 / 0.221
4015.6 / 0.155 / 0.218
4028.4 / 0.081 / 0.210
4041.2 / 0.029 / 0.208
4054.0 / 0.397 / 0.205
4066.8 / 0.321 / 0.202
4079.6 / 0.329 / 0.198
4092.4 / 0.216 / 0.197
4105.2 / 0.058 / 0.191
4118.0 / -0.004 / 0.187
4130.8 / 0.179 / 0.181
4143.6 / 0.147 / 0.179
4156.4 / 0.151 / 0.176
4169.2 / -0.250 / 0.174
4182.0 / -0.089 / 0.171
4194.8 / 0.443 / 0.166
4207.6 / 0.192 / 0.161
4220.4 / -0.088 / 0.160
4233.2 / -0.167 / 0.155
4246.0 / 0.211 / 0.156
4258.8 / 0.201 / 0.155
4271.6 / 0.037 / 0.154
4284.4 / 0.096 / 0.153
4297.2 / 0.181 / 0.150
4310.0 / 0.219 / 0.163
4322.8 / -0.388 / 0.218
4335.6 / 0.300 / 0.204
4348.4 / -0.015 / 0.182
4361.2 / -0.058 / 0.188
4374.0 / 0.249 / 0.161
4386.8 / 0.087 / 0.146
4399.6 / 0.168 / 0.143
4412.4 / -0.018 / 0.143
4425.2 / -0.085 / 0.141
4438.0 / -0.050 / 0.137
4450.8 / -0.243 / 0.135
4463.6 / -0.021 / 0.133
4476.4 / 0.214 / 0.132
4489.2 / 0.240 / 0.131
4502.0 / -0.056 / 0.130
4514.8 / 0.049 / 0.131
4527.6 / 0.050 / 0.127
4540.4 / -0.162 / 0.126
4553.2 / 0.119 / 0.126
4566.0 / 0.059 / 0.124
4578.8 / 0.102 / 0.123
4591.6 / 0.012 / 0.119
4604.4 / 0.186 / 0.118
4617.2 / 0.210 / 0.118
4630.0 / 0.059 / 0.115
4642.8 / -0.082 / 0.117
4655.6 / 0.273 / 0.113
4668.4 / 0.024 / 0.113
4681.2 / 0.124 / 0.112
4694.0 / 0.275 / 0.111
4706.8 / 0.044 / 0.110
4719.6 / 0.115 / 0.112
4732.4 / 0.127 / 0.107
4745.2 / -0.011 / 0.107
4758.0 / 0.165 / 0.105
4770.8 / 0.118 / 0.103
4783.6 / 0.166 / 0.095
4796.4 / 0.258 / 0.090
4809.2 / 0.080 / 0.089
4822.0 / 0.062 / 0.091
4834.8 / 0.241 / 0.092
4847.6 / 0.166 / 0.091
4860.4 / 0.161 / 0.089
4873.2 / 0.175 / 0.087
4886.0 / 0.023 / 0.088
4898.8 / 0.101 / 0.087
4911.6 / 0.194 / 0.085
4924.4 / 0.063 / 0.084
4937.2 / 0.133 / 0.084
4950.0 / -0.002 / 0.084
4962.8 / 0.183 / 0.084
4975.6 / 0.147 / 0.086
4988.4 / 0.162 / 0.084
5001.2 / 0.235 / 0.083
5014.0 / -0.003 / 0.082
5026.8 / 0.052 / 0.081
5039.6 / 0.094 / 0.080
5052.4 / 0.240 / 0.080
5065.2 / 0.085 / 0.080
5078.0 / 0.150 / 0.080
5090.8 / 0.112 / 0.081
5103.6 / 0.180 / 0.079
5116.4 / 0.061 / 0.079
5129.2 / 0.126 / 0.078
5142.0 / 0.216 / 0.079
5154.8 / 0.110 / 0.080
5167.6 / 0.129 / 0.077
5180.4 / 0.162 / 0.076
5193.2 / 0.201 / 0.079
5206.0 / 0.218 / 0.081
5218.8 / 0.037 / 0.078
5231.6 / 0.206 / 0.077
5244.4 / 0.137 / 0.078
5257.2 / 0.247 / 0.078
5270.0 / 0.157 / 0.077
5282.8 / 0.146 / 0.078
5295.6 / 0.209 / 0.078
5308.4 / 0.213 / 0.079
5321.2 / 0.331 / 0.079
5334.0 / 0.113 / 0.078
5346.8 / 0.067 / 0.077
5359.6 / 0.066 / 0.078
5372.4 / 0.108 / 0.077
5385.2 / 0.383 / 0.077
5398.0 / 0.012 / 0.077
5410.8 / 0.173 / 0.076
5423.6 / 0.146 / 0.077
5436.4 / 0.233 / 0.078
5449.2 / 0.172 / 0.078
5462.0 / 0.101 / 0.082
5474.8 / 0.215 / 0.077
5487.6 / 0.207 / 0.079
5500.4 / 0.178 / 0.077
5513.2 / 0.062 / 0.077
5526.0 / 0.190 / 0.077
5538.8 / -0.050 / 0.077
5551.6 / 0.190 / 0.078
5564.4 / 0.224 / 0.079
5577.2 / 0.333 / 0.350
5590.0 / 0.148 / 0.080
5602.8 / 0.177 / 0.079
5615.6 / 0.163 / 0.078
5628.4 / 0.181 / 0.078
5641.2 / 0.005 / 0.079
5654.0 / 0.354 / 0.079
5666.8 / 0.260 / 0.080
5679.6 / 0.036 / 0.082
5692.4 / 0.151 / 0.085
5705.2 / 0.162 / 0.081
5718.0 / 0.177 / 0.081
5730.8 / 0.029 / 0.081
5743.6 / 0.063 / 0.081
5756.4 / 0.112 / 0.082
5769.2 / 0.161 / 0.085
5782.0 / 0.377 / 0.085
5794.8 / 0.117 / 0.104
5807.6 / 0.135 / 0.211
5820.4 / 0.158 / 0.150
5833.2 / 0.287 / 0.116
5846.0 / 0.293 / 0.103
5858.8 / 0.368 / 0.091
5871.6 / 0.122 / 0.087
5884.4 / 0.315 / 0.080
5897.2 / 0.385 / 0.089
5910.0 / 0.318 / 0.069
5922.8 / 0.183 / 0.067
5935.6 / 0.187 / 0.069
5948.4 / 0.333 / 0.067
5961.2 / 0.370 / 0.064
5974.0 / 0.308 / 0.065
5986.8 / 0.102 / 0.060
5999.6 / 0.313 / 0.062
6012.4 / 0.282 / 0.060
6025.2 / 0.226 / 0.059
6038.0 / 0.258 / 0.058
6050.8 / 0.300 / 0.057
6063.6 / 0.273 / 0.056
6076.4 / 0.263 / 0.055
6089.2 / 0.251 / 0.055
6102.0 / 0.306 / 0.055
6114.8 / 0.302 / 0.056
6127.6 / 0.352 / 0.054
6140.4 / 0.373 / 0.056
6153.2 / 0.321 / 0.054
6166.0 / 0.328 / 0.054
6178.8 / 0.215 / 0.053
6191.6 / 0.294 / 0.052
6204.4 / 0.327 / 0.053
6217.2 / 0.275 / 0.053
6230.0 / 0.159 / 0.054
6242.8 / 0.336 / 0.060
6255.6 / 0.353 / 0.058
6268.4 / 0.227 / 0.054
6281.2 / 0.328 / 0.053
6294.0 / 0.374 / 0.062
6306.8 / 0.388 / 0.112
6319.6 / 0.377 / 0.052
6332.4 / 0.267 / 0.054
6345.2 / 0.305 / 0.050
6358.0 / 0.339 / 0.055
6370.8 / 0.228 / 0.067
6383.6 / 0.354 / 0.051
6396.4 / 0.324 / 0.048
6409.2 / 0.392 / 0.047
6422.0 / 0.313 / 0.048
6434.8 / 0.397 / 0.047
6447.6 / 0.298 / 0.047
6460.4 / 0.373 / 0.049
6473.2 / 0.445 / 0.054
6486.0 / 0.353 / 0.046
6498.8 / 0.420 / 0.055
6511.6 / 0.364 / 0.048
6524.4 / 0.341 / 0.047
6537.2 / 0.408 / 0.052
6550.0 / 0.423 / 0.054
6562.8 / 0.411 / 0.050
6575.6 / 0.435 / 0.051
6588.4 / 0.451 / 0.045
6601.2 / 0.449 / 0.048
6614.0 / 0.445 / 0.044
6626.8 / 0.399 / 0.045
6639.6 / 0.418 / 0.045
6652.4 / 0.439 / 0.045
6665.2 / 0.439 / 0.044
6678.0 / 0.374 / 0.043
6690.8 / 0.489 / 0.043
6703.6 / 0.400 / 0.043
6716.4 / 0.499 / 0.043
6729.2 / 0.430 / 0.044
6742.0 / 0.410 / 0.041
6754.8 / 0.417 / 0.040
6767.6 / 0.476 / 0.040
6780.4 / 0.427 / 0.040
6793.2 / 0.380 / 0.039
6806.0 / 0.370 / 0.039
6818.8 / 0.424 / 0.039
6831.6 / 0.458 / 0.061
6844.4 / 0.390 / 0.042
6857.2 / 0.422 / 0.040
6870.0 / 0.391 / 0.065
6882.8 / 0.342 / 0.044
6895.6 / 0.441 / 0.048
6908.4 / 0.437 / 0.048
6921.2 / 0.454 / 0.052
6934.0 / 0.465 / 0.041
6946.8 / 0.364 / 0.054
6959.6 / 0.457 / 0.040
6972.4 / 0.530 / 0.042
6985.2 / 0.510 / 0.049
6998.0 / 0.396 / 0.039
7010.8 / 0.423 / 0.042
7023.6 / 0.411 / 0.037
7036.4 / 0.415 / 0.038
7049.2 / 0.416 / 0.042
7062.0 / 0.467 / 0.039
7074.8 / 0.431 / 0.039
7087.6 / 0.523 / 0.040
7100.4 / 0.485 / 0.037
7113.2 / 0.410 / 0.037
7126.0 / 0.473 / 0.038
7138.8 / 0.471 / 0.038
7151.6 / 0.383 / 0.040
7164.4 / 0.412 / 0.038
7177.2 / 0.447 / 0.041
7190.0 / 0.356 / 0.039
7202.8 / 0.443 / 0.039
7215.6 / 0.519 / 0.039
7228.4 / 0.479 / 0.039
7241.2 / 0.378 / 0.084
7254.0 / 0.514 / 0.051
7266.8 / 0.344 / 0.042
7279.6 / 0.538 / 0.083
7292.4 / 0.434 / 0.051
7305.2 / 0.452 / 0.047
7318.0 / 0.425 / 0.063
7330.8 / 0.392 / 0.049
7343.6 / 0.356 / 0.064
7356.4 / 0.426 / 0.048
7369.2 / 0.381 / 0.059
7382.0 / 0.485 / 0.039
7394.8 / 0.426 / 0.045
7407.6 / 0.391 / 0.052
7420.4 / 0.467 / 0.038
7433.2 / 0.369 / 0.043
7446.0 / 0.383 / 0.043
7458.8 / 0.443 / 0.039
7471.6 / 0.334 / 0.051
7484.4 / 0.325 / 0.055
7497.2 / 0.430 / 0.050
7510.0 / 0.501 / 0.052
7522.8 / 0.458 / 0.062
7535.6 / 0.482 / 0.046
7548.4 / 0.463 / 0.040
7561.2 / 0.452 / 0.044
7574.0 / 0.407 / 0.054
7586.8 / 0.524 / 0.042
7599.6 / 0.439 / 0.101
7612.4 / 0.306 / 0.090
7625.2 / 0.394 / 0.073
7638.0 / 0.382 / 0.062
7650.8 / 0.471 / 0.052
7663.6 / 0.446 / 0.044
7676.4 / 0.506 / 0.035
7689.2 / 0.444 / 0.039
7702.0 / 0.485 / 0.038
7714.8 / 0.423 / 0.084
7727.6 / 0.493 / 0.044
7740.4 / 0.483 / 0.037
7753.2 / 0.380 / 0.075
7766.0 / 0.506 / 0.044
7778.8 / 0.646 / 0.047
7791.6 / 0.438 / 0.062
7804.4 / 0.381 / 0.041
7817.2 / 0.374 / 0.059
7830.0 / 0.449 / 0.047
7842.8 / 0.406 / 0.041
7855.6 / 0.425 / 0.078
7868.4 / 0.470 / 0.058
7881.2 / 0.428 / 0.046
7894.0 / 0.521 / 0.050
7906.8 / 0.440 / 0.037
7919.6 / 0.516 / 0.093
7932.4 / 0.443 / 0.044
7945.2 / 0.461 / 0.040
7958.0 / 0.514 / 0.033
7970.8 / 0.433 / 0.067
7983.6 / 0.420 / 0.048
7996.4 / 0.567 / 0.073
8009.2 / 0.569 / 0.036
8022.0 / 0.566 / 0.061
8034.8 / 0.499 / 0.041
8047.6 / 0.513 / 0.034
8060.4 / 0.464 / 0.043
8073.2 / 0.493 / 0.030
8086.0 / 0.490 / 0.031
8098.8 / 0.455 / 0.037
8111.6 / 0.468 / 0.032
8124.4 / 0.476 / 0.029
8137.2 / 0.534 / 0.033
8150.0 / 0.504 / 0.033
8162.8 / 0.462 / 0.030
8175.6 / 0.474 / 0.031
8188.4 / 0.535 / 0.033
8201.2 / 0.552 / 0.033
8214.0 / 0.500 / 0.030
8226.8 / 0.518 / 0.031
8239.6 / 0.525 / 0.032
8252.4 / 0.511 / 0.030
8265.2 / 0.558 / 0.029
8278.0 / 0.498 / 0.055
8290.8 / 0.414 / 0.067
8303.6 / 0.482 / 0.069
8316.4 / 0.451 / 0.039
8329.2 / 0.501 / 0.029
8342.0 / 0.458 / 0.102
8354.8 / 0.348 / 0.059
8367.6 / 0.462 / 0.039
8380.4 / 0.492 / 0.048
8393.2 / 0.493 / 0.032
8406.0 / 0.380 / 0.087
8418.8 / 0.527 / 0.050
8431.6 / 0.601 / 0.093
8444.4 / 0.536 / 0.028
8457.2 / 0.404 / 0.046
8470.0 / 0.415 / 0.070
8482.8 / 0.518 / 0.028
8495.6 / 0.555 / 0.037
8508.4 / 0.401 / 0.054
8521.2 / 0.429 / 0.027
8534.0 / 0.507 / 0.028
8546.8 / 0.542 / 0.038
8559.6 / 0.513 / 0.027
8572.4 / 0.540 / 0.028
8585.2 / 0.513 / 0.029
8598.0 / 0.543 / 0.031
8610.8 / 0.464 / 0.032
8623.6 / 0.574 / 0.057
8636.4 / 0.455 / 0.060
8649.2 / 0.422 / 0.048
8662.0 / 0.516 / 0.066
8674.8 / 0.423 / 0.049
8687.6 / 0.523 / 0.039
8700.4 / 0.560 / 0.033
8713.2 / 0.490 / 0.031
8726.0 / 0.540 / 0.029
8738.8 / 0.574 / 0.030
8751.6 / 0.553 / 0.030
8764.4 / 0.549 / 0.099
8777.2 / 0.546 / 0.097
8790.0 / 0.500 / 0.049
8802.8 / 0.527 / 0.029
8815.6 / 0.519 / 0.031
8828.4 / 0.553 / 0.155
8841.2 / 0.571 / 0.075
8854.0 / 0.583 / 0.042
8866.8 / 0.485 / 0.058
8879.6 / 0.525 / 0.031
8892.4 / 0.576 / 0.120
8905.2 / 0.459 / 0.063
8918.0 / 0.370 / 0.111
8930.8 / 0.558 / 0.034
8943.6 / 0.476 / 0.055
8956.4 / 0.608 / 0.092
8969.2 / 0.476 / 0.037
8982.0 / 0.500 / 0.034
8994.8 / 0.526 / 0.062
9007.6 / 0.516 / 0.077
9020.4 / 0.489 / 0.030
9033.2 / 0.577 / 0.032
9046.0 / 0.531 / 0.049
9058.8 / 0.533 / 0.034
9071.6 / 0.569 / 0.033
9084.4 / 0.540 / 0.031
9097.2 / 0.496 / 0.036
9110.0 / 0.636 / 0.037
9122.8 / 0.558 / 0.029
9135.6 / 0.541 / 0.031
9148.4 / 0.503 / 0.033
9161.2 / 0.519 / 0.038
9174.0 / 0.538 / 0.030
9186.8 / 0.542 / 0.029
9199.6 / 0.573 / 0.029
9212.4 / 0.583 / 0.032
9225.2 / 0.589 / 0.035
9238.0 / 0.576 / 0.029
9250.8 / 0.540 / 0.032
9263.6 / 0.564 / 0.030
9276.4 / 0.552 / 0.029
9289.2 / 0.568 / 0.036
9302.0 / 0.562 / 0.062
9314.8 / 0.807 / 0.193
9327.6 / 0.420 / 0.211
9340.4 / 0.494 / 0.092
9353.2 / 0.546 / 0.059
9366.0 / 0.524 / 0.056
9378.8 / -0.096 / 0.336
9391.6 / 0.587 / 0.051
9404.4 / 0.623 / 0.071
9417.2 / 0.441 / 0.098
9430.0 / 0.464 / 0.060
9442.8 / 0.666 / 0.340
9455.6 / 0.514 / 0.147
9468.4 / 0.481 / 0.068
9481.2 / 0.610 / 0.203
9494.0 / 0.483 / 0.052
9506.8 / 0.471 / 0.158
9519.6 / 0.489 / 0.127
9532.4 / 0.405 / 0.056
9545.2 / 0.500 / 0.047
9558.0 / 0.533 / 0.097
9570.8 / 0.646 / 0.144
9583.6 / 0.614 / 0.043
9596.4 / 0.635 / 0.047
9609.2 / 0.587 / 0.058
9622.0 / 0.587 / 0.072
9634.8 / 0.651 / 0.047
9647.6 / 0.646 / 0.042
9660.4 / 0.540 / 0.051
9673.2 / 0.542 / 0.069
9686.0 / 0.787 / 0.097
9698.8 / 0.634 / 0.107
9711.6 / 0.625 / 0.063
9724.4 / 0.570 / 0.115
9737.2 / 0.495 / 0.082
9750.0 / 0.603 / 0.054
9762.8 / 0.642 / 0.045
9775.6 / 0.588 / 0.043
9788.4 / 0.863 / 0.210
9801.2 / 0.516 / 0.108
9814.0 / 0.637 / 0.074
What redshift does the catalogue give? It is 0.444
